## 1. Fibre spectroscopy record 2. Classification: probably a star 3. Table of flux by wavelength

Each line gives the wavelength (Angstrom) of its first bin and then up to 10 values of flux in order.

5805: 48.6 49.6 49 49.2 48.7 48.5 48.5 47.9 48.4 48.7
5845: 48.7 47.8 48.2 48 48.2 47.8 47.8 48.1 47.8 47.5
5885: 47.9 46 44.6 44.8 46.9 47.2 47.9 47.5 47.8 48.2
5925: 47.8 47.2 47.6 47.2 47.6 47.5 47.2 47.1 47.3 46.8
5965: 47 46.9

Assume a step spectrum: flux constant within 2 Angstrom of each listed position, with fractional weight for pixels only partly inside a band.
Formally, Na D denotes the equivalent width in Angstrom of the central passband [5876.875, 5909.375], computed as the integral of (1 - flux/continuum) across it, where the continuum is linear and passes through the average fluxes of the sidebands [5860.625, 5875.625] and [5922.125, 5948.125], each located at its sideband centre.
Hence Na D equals 0.8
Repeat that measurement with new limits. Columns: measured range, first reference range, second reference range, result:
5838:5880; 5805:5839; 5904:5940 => 0.2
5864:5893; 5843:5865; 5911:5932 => 0.4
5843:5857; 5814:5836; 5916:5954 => 0.0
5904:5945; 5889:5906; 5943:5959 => -0.9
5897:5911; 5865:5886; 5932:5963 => 0.2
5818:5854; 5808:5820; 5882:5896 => -0.1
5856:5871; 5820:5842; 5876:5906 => -0.2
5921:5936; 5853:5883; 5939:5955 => 0.0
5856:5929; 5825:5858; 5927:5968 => 0.7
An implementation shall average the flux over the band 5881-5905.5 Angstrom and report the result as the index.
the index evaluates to 46.3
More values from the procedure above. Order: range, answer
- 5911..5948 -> 47.6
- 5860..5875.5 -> 48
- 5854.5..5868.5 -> 48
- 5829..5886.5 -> 48.1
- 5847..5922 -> 47.4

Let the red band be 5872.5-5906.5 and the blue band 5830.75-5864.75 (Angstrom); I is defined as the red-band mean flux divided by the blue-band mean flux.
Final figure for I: 0.97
